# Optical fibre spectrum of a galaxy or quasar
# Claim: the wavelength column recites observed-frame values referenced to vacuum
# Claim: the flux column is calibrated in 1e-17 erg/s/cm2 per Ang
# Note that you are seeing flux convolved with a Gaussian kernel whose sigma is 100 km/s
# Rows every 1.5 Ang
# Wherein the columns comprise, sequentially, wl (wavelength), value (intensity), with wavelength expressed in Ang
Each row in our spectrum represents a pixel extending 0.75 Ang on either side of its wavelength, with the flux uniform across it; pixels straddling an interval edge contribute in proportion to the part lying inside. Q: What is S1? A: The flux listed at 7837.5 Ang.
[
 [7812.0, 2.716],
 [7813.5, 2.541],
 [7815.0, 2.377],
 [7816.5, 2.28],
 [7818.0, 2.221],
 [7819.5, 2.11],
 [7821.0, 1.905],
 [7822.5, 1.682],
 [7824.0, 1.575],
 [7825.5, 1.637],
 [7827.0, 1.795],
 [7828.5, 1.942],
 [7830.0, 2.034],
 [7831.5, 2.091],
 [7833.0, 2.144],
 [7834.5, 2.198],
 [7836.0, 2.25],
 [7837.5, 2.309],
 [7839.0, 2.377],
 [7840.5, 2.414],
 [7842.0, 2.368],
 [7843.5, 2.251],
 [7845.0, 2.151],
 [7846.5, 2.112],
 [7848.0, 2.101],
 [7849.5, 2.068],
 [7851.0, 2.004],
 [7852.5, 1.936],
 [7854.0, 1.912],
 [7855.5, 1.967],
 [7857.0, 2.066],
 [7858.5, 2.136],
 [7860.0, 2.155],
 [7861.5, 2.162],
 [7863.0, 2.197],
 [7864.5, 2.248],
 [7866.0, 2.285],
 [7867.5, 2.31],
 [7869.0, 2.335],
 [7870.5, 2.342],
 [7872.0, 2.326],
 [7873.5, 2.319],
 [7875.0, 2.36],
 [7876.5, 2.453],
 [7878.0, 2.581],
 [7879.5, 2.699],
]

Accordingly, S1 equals 2.309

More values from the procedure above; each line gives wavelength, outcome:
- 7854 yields 1.912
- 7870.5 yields 2.342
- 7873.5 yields 2.319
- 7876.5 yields 2.453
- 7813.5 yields 2.541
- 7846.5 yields 2.112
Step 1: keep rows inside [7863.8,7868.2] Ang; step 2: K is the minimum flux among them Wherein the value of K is 2.248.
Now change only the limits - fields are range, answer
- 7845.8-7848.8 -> 2.101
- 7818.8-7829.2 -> 1.575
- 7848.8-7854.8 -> 1.912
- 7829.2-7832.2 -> 2.034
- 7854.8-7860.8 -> 1.967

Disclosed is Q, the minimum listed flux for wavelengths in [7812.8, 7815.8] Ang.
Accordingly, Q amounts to 2.377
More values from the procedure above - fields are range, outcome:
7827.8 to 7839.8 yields 1.942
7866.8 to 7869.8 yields 2.31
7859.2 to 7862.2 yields 2.155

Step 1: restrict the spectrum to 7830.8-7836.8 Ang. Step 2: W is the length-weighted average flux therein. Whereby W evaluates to 2.17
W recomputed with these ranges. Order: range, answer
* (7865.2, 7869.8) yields 2.31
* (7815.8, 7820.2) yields 2.2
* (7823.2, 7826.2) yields 1.61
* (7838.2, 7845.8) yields 2.31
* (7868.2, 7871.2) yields 2.34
